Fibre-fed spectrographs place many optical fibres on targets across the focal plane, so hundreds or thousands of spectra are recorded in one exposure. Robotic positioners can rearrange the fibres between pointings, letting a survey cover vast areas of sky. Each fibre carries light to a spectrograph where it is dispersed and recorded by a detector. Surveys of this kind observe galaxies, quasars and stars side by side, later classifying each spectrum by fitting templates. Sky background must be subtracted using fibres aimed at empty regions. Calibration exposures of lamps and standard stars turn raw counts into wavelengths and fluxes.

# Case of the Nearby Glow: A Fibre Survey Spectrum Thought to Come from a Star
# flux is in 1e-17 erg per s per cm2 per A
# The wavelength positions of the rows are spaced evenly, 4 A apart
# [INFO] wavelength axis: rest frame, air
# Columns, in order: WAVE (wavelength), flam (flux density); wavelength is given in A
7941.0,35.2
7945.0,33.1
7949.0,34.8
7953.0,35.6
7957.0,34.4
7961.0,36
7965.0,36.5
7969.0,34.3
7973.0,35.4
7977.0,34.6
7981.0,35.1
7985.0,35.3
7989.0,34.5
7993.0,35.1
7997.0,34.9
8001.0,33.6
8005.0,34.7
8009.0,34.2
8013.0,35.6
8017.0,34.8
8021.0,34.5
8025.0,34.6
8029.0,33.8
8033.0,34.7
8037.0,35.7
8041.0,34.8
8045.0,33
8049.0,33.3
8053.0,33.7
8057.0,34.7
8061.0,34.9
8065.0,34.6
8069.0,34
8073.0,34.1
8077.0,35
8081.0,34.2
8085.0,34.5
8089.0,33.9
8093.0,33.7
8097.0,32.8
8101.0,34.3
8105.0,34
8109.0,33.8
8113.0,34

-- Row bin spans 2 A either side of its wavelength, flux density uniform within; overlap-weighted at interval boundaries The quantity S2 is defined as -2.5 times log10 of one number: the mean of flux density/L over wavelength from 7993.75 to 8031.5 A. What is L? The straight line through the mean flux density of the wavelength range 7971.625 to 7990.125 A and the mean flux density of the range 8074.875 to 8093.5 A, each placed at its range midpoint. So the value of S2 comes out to 0.01 mag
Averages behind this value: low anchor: 35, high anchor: 34.3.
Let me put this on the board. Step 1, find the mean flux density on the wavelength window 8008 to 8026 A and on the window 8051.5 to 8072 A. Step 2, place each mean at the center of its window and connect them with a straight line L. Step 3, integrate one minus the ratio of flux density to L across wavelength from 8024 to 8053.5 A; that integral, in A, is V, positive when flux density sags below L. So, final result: 0.3 A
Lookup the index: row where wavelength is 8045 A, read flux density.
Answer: 33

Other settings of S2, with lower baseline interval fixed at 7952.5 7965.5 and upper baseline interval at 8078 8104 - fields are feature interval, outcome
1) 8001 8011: 0.02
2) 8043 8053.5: 0.04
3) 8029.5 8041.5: -0.01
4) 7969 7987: 0.01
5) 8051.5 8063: 0.00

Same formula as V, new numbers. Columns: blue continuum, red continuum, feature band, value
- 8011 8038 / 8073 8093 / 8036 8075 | 0.32 A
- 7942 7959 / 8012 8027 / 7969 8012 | -0.05 A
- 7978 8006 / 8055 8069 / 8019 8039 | 0.01 A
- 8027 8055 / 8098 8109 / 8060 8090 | -0.31 A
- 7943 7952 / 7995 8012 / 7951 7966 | -0.60 A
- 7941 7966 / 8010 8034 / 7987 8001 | 0.06 A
